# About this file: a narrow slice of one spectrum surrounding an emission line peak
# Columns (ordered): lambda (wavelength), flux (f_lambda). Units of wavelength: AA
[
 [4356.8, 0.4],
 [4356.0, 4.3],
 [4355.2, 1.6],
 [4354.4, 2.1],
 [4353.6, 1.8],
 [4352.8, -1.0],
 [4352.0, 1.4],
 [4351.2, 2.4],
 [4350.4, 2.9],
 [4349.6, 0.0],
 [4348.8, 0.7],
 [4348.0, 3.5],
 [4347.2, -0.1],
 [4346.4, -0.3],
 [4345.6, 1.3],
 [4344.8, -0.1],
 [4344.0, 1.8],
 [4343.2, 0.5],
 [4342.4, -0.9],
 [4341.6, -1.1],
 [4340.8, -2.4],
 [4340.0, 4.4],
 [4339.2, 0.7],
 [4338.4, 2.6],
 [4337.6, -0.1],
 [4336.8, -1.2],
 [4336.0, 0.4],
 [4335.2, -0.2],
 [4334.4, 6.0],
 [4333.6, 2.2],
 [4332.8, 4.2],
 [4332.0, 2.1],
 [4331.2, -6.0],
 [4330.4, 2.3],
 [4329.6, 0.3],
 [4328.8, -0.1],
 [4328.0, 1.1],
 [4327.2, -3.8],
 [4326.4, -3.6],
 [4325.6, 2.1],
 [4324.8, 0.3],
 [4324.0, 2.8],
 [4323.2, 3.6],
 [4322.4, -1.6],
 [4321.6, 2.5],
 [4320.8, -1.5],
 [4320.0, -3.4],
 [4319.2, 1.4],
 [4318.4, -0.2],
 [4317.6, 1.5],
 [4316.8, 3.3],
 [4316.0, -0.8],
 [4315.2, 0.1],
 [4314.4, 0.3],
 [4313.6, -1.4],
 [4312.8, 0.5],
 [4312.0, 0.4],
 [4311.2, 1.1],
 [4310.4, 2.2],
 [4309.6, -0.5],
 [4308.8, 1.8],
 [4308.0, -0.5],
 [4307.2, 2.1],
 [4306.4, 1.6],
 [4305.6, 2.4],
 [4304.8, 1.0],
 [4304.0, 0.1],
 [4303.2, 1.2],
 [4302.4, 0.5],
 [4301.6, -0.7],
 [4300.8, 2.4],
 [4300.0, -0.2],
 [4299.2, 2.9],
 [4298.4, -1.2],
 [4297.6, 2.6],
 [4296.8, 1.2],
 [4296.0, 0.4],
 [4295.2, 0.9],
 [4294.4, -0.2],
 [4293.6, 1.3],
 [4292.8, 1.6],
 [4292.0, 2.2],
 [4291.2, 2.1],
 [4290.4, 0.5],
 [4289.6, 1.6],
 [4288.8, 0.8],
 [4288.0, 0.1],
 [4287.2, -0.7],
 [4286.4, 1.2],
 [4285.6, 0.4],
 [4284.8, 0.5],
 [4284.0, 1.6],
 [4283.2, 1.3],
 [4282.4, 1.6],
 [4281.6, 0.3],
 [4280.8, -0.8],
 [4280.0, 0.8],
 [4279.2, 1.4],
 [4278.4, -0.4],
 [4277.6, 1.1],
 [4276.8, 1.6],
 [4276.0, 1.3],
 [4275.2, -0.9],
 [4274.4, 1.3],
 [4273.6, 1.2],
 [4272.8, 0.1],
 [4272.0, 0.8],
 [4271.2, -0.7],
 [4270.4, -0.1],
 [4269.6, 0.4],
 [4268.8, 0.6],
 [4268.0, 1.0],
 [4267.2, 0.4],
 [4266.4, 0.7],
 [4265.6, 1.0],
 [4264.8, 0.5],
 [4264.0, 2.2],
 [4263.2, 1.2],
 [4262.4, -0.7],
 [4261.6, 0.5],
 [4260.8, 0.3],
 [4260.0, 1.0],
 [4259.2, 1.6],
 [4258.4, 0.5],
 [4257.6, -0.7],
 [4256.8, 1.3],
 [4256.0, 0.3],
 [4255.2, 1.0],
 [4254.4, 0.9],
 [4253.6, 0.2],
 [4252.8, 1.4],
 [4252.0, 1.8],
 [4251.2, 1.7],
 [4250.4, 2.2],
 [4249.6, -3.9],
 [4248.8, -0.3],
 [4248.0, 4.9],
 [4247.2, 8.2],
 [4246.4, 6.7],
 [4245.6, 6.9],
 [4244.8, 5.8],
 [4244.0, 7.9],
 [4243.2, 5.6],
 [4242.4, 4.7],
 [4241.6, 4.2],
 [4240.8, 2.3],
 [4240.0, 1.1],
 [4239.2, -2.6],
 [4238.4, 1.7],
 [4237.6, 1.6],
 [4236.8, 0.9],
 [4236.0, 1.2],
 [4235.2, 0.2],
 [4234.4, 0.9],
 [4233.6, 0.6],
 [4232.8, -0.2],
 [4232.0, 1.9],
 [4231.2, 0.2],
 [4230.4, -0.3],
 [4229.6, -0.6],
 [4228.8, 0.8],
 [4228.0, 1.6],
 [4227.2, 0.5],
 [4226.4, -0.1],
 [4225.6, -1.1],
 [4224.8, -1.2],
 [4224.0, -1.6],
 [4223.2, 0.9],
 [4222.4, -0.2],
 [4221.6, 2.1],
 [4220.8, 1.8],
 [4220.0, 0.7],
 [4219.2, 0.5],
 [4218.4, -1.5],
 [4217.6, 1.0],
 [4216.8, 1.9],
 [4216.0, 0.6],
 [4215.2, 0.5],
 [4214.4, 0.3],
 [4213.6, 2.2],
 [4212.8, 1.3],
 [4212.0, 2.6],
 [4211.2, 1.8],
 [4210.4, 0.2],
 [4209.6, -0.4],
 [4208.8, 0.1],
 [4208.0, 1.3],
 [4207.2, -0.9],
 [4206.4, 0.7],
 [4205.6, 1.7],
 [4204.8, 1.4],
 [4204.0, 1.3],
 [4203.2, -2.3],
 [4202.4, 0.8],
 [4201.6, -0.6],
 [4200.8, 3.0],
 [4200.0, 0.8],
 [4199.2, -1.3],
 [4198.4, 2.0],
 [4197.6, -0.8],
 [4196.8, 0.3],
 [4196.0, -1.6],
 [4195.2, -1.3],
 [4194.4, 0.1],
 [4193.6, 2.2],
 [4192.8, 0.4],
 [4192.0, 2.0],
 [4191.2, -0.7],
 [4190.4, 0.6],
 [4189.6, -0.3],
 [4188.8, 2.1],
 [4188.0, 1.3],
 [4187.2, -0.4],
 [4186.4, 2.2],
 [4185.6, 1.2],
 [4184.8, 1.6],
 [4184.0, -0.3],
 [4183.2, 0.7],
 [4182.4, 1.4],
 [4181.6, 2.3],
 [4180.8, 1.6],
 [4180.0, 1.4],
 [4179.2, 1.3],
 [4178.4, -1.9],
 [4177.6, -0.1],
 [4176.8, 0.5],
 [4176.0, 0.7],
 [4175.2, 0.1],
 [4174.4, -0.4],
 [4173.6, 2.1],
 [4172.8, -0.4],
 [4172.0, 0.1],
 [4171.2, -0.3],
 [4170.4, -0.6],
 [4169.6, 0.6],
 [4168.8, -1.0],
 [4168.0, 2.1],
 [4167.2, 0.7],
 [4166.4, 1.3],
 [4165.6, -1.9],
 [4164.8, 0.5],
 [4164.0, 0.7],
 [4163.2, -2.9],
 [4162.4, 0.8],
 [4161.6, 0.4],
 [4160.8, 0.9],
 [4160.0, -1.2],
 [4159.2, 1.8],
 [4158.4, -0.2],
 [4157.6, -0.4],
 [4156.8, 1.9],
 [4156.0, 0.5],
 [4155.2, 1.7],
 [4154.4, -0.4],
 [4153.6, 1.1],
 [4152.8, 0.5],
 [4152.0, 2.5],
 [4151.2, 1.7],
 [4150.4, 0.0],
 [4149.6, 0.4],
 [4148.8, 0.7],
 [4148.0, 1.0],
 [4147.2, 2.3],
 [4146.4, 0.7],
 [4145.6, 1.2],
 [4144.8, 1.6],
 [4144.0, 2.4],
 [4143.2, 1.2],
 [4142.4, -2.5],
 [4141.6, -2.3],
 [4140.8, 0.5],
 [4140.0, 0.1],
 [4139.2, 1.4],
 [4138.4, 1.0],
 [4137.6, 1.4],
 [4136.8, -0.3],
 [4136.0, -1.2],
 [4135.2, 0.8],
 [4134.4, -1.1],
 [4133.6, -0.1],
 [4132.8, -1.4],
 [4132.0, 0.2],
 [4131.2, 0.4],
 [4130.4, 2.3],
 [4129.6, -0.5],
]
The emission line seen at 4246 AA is [O II] 3727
